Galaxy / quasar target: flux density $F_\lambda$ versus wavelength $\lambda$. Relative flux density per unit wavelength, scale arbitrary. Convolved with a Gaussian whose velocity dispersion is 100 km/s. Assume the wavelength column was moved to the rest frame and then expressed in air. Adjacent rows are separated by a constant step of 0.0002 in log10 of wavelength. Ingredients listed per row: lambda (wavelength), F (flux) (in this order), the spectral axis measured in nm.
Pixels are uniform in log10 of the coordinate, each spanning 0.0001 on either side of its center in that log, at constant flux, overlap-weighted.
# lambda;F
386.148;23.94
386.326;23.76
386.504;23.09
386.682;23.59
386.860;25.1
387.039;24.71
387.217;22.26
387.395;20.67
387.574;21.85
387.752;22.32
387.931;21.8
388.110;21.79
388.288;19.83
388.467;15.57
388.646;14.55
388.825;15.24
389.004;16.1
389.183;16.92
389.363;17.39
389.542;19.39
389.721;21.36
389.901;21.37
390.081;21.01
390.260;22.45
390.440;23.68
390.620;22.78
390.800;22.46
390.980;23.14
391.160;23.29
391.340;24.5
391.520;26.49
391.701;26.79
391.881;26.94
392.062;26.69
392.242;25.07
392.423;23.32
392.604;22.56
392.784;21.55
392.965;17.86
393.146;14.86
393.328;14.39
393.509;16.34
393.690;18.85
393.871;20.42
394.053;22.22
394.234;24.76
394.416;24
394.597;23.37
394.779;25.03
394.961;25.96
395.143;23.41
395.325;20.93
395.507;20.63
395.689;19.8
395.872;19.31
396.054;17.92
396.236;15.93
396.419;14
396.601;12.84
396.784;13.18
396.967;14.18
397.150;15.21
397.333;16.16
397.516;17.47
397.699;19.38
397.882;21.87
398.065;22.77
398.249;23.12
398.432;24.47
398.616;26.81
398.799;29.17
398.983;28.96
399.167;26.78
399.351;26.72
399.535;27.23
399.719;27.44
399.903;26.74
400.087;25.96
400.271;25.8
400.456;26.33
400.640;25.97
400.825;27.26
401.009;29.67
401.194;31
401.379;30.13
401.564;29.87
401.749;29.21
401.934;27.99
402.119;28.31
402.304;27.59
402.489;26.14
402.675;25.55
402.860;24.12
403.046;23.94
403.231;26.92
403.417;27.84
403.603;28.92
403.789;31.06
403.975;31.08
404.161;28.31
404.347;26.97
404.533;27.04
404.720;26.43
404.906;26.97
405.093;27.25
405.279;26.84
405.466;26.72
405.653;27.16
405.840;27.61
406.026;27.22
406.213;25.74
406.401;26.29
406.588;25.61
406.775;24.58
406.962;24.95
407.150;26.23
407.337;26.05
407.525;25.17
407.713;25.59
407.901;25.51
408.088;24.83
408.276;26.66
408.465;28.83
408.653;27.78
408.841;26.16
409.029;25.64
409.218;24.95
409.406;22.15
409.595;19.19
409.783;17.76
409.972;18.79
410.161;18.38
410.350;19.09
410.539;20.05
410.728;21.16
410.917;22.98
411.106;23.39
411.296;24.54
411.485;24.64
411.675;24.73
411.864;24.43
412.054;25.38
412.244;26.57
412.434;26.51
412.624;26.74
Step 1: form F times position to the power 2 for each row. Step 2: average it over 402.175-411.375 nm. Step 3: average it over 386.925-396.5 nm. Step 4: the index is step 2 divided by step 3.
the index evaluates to 1.29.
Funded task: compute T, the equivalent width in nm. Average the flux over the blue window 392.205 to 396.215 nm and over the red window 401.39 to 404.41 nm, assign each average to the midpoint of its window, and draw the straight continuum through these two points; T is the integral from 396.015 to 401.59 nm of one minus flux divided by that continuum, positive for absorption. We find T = 0.35 nm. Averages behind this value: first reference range 20.9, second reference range 27.8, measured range 23.2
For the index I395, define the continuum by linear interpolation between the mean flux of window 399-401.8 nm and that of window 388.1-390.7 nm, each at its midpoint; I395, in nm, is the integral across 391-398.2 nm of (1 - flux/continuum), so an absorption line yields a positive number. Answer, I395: 0.755 nm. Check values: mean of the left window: 19.2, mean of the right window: 27.8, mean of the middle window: 20.5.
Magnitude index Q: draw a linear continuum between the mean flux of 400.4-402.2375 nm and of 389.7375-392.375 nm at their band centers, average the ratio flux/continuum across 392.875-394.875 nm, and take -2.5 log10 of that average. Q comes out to 0.24 mag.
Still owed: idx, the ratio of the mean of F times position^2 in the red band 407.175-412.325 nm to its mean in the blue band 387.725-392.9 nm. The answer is 1.2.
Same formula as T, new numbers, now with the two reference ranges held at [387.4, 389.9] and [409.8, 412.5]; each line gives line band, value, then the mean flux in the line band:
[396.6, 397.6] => 0.26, 15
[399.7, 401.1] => -0.40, 26.9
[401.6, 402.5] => -0.30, 28.2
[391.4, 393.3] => -0.33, 22.9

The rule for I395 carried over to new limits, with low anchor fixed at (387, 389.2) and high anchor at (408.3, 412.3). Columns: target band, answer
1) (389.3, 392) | -0.414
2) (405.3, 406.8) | -0.266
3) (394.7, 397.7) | 0.369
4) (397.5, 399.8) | -0.407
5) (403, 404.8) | -0.475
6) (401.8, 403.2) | -0.286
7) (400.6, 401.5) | -0.306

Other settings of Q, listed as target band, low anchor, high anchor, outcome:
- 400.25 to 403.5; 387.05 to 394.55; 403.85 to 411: -0.16 mag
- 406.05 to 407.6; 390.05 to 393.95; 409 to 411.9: -0.17 mag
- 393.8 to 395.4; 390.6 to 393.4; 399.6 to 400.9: 0.02 mag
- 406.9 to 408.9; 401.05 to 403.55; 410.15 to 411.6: -0.10 mag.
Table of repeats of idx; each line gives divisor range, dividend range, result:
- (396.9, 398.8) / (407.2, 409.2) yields 1.33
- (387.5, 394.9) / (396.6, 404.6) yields 1.26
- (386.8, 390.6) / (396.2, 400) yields 1.12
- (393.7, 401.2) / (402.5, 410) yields 1.20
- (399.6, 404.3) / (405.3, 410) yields 0.93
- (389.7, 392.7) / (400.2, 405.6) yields 1.23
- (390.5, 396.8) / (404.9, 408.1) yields 1.31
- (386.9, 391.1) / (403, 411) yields 1.35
